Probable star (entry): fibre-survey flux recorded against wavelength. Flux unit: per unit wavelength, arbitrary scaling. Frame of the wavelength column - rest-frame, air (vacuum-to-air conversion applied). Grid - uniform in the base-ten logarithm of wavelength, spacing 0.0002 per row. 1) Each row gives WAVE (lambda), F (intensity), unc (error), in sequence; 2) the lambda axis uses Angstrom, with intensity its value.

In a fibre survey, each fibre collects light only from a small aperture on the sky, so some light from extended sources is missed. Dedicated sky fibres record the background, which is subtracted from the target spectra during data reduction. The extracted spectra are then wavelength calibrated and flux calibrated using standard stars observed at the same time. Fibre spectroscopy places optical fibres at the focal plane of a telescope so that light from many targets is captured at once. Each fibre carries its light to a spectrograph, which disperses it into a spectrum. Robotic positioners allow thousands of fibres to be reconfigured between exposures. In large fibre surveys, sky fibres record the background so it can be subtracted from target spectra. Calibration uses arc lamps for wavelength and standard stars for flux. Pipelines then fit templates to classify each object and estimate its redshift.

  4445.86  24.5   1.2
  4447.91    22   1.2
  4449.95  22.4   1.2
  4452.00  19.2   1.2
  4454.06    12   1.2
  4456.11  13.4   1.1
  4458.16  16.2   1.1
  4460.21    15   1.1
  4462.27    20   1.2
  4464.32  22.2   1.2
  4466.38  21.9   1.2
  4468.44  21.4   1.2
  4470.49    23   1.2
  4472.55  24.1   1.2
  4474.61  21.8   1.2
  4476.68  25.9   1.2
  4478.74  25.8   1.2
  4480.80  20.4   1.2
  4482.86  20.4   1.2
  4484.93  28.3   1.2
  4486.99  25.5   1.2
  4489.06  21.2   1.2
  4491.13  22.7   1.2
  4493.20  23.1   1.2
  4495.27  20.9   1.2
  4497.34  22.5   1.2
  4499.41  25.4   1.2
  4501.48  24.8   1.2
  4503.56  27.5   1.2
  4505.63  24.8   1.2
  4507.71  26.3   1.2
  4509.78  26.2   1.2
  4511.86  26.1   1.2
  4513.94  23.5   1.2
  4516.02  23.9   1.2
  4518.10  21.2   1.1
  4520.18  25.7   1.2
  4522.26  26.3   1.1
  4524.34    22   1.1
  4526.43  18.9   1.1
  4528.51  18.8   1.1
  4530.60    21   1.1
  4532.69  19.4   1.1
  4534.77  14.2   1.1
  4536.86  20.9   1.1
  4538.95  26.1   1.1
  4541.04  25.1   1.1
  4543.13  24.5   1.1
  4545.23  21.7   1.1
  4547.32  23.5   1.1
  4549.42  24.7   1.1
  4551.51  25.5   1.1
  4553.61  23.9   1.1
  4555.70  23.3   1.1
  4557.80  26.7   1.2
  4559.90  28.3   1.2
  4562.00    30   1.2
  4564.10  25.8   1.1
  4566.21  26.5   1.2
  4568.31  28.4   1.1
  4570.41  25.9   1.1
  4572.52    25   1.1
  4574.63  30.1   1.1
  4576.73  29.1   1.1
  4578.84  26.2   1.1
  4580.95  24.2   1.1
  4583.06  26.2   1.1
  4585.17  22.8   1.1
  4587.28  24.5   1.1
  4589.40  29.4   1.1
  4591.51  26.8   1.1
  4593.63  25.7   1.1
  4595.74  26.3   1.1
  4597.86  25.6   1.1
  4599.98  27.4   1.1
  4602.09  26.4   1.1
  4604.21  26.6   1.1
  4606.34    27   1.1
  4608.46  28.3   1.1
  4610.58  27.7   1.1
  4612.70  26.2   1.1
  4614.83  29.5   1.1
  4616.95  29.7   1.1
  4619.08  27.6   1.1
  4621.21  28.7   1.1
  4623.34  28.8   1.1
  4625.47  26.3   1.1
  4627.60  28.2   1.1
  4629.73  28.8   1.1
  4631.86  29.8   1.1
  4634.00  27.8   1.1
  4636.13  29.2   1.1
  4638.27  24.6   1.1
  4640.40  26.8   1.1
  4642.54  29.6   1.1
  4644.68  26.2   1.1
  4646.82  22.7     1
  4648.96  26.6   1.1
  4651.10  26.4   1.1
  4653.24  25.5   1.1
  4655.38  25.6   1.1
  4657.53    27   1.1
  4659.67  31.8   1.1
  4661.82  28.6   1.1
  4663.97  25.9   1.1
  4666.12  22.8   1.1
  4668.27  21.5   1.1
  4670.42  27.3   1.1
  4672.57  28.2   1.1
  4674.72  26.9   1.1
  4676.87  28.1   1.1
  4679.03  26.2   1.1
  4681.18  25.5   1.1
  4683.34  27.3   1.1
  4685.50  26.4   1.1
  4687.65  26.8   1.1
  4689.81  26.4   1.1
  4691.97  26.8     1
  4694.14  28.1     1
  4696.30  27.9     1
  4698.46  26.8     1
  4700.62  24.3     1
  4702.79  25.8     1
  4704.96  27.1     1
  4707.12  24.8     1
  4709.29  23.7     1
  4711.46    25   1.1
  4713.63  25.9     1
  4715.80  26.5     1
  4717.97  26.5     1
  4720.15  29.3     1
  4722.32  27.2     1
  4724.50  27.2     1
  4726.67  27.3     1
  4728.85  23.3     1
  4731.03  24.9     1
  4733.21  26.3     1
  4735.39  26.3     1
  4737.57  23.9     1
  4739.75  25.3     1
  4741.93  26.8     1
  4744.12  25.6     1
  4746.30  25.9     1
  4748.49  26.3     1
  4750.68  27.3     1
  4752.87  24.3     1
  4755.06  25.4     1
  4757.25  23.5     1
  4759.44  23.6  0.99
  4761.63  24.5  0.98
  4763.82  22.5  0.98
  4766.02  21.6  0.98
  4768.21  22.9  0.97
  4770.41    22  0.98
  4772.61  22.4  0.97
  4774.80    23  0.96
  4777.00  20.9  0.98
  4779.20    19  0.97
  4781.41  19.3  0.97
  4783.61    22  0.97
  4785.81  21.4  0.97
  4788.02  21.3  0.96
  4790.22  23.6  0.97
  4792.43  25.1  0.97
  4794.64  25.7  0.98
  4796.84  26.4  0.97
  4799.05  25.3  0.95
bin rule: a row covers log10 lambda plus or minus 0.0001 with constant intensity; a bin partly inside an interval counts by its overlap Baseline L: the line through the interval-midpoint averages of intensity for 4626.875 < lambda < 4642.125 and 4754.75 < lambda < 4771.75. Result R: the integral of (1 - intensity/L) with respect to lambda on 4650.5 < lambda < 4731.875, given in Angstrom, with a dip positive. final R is -1.8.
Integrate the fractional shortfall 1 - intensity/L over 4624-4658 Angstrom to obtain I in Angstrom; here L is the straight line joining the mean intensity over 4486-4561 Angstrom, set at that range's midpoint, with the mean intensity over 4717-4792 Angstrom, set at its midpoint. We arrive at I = -4.4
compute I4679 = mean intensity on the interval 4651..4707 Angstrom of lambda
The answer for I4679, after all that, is 26.6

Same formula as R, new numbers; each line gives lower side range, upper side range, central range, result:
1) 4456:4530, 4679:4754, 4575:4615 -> -3.77 Angstrom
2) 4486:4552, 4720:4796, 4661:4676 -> -1.31 Angstrom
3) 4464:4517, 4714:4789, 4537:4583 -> -3.59 Angstrom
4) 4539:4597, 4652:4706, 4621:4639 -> -1.20 Angstrom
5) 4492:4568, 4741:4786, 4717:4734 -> -2.21 Angstrom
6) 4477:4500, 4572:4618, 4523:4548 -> 3.55 Angstrom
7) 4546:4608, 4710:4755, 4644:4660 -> -0.05 Angstrom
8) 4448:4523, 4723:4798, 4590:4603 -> -1.88 Angstrom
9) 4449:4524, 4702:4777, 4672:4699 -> -2.76 Angstrom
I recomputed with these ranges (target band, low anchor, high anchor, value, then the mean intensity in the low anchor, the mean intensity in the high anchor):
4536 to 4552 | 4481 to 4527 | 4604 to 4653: 0.71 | 23.9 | 27.5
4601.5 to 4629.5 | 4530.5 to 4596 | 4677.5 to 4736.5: -2.51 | 25.1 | 26.3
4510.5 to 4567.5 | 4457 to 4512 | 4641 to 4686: 1.04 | 23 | 26.5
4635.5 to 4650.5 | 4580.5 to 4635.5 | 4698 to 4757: 0.21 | 27.2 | 25.8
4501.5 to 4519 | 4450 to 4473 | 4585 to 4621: -2.60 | 19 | 27.1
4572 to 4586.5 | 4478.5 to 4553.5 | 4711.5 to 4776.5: -1.51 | 23.3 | 25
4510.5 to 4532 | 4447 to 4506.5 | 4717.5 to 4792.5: -0.49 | 21.9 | 24.2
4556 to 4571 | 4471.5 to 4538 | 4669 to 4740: -1.97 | 23.1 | 26.3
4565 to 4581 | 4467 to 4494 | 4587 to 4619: -0.50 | 23.3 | 27.2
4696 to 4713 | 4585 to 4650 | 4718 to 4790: -0.21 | 27.2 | 24.2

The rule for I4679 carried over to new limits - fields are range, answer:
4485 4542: 23.2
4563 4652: 27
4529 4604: 25.2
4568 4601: 26.4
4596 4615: 27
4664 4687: 26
